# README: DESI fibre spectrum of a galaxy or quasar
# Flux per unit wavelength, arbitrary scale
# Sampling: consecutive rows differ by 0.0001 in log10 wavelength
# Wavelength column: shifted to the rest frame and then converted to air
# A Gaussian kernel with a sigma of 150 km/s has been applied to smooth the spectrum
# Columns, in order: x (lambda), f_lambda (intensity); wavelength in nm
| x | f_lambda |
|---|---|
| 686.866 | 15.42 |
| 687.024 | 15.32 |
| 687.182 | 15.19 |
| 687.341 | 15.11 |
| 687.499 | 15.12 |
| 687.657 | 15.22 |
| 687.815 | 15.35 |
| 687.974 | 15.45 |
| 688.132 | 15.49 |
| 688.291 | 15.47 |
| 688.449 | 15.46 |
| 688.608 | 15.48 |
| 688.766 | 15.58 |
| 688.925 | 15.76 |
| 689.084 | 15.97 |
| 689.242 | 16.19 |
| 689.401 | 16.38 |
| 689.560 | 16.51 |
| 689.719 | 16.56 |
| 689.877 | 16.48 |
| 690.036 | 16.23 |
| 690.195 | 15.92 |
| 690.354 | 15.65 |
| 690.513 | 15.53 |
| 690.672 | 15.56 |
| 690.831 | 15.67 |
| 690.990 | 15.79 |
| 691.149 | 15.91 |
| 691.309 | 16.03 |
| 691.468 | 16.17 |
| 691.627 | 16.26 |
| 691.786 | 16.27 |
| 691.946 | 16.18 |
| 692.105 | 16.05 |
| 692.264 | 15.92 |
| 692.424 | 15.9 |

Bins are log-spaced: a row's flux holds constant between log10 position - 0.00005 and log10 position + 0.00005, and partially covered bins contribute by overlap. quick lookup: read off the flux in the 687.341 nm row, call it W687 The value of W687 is 15.11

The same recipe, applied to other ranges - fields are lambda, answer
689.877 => 16.48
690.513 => 15.53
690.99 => 15.79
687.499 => 15.12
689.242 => 16.19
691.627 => 16.26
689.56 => 16.51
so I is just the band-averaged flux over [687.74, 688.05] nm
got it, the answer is 15.4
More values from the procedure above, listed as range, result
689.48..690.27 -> 16.3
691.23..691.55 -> 16.1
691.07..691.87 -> 16.1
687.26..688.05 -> 15.2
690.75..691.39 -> 15.8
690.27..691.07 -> 15.6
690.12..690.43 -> 15.8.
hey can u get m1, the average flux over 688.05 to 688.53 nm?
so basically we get 15.5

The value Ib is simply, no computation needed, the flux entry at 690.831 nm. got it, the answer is 15.67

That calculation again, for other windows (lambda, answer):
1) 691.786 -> 16.27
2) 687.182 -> 15.19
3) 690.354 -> 15.65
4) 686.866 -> 15.42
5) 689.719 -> 16.56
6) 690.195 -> 15.92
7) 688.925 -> 15.76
